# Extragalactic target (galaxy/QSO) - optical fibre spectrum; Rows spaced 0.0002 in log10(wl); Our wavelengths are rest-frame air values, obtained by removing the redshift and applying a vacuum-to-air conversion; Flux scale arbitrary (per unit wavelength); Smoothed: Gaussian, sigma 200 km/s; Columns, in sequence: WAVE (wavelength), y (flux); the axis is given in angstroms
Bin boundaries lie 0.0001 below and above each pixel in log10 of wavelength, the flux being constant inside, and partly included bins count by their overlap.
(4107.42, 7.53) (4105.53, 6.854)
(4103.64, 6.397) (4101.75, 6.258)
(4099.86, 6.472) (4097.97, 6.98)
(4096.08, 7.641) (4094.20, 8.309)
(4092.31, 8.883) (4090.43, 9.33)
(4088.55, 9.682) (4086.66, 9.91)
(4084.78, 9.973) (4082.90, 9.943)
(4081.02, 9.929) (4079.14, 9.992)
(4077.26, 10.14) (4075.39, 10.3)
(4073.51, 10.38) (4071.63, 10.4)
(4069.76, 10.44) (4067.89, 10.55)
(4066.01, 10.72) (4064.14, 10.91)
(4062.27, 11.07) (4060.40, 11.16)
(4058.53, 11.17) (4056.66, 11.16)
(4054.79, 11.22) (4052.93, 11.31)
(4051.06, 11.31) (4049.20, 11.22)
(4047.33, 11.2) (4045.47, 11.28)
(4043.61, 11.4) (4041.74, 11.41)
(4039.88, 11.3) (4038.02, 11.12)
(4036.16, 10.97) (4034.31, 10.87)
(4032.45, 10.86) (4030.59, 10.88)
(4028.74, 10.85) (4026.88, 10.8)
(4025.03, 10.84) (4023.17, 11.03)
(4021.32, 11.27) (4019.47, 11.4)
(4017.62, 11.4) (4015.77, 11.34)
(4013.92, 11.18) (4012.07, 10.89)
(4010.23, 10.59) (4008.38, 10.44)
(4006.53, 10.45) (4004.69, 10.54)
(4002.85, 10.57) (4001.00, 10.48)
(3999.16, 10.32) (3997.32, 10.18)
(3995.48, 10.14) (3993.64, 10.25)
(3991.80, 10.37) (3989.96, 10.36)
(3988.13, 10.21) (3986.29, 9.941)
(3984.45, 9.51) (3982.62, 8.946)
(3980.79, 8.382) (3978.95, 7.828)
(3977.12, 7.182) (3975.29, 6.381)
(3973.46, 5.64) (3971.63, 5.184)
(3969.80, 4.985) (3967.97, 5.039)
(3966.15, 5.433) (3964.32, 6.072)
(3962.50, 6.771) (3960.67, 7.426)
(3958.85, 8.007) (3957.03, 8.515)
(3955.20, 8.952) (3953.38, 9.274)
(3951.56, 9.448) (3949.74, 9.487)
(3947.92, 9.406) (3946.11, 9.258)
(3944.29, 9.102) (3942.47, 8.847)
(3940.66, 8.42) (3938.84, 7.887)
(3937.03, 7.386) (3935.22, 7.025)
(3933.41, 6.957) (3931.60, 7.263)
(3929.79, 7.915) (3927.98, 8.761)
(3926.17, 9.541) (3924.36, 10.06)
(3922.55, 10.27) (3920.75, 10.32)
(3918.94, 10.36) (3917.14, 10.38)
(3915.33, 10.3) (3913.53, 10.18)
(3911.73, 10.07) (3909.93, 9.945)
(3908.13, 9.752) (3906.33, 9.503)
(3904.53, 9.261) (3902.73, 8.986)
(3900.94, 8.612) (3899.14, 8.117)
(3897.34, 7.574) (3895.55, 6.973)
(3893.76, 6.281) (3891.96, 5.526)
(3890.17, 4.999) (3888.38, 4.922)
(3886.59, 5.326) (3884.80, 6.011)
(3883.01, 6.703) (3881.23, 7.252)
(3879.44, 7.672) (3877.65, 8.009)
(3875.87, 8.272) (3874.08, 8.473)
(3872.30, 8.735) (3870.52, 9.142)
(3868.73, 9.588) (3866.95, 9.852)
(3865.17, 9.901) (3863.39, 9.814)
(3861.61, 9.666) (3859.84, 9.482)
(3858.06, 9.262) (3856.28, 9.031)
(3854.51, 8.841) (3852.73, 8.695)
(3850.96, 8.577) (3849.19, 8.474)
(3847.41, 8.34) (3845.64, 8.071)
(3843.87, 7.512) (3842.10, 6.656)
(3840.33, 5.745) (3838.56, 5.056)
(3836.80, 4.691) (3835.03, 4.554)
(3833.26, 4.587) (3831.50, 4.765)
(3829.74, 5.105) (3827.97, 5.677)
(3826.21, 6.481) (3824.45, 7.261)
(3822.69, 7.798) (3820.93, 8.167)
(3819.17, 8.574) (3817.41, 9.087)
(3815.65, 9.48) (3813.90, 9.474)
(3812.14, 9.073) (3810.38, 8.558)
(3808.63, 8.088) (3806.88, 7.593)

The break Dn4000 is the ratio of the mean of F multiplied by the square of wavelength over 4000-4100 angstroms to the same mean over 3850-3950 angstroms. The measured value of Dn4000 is 1.33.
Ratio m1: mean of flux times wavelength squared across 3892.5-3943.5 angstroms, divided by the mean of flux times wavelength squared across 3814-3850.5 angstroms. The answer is 1.34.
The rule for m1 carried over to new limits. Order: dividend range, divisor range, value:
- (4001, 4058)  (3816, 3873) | 1.56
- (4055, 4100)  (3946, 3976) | 1.43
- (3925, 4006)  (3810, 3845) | 1.31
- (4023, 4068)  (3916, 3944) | 1.34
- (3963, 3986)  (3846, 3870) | 0.79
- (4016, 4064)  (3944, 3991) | 1.45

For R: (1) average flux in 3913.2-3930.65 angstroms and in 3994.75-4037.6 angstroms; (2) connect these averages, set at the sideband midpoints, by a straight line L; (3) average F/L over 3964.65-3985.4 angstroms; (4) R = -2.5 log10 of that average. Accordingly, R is 0.465 mag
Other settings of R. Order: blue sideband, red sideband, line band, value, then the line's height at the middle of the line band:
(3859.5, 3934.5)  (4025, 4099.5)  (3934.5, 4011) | 0.096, 9.36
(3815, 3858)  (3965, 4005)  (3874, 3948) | -0.058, 7.83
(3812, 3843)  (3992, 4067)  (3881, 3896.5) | 0.321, 8.01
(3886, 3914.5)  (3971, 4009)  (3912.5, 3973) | 0.026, 8.54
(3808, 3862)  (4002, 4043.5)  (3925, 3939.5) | 0.181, 9.32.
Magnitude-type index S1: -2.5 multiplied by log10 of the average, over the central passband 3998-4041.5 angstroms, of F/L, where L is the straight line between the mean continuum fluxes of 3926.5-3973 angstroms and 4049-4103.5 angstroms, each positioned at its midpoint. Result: -0.22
